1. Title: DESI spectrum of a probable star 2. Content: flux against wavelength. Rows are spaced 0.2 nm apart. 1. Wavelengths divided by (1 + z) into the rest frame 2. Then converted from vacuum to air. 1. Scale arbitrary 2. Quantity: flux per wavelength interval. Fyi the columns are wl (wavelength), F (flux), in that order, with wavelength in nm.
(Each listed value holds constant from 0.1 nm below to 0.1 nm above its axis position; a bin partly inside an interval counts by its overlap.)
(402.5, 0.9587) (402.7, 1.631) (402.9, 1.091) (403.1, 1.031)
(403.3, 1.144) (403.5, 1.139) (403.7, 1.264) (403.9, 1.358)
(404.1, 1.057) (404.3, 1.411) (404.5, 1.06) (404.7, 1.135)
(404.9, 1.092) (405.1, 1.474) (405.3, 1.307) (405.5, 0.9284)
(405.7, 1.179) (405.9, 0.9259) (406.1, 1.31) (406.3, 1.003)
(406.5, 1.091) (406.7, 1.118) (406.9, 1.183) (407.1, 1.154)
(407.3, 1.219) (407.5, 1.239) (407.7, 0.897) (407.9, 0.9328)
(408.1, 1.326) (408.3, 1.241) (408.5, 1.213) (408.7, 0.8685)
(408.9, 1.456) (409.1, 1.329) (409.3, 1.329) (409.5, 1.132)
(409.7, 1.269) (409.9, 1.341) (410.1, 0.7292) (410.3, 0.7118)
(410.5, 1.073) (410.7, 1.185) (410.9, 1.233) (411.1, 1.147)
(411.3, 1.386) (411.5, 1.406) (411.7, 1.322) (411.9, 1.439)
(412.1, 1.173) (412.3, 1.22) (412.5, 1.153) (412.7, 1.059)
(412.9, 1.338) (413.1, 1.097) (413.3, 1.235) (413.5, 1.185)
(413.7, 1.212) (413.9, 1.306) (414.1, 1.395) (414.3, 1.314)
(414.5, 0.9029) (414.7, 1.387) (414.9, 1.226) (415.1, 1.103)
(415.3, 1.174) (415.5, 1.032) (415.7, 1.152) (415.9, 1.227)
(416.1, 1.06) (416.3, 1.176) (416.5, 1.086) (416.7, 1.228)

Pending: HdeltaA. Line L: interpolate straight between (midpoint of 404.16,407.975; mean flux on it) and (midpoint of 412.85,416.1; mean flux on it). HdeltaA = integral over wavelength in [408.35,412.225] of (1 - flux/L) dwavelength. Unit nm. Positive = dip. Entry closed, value -0.09 nm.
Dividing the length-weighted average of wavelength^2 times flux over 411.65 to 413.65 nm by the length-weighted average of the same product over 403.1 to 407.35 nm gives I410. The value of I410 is 1.09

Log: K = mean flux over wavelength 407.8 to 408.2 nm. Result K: 1.13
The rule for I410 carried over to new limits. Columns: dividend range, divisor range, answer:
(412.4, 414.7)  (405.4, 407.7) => 1.12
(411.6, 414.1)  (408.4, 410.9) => 1.10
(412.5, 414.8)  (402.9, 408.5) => 1.10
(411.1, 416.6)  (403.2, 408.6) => 1.08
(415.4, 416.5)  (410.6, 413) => 0.91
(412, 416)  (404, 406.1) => 1.07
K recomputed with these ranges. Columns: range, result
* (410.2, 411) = 1.05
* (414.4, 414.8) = 1.14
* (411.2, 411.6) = 1.4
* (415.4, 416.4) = 1.13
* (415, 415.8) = 1.12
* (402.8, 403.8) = 1.13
